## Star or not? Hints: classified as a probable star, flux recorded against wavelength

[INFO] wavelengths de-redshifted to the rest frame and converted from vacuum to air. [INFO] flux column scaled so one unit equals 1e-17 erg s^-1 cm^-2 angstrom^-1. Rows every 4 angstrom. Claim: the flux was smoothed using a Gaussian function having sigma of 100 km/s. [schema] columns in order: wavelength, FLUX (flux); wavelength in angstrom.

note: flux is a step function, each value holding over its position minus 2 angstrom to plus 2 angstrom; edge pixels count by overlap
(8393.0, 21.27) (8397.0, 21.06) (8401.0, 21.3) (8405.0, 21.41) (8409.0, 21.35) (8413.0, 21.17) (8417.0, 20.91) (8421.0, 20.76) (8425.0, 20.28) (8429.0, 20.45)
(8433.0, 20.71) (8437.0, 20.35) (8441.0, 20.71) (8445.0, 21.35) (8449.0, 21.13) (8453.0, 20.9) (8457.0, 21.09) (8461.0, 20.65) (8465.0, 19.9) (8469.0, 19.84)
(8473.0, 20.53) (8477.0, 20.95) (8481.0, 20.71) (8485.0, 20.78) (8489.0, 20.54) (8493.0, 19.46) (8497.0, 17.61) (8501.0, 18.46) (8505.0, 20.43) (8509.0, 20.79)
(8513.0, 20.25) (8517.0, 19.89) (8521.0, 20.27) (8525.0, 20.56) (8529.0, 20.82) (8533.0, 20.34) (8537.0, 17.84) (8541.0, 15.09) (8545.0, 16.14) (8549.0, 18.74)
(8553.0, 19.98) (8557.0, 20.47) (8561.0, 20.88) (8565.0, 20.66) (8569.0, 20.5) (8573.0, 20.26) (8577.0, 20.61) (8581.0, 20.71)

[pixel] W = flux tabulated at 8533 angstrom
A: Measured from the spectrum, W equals 20.34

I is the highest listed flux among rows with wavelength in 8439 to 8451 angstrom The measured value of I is 21.35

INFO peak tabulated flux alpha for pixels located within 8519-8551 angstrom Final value 20.82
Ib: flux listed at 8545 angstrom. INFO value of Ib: 16.14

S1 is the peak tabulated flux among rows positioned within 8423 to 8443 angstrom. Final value 20.71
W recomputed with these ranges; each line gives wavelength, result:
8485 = 20.78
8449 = 21.13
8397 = 21.06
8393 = 21.27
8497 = 17.61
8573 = 20.26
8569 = 20.5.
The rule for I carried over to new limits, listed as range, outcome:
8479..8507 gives 20.78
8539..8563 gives 20.88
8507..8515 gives 20.79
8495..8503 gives 18.46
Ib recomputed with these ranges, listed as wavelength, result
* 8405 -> 21.41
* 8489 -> 20.54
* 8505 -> 20.43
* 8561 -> 20.88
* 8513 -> 20.25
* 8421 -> 20.76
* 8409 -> 21.35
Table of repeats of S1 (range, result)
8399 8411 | 21.41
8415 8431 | 20.91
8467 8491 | 20.95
